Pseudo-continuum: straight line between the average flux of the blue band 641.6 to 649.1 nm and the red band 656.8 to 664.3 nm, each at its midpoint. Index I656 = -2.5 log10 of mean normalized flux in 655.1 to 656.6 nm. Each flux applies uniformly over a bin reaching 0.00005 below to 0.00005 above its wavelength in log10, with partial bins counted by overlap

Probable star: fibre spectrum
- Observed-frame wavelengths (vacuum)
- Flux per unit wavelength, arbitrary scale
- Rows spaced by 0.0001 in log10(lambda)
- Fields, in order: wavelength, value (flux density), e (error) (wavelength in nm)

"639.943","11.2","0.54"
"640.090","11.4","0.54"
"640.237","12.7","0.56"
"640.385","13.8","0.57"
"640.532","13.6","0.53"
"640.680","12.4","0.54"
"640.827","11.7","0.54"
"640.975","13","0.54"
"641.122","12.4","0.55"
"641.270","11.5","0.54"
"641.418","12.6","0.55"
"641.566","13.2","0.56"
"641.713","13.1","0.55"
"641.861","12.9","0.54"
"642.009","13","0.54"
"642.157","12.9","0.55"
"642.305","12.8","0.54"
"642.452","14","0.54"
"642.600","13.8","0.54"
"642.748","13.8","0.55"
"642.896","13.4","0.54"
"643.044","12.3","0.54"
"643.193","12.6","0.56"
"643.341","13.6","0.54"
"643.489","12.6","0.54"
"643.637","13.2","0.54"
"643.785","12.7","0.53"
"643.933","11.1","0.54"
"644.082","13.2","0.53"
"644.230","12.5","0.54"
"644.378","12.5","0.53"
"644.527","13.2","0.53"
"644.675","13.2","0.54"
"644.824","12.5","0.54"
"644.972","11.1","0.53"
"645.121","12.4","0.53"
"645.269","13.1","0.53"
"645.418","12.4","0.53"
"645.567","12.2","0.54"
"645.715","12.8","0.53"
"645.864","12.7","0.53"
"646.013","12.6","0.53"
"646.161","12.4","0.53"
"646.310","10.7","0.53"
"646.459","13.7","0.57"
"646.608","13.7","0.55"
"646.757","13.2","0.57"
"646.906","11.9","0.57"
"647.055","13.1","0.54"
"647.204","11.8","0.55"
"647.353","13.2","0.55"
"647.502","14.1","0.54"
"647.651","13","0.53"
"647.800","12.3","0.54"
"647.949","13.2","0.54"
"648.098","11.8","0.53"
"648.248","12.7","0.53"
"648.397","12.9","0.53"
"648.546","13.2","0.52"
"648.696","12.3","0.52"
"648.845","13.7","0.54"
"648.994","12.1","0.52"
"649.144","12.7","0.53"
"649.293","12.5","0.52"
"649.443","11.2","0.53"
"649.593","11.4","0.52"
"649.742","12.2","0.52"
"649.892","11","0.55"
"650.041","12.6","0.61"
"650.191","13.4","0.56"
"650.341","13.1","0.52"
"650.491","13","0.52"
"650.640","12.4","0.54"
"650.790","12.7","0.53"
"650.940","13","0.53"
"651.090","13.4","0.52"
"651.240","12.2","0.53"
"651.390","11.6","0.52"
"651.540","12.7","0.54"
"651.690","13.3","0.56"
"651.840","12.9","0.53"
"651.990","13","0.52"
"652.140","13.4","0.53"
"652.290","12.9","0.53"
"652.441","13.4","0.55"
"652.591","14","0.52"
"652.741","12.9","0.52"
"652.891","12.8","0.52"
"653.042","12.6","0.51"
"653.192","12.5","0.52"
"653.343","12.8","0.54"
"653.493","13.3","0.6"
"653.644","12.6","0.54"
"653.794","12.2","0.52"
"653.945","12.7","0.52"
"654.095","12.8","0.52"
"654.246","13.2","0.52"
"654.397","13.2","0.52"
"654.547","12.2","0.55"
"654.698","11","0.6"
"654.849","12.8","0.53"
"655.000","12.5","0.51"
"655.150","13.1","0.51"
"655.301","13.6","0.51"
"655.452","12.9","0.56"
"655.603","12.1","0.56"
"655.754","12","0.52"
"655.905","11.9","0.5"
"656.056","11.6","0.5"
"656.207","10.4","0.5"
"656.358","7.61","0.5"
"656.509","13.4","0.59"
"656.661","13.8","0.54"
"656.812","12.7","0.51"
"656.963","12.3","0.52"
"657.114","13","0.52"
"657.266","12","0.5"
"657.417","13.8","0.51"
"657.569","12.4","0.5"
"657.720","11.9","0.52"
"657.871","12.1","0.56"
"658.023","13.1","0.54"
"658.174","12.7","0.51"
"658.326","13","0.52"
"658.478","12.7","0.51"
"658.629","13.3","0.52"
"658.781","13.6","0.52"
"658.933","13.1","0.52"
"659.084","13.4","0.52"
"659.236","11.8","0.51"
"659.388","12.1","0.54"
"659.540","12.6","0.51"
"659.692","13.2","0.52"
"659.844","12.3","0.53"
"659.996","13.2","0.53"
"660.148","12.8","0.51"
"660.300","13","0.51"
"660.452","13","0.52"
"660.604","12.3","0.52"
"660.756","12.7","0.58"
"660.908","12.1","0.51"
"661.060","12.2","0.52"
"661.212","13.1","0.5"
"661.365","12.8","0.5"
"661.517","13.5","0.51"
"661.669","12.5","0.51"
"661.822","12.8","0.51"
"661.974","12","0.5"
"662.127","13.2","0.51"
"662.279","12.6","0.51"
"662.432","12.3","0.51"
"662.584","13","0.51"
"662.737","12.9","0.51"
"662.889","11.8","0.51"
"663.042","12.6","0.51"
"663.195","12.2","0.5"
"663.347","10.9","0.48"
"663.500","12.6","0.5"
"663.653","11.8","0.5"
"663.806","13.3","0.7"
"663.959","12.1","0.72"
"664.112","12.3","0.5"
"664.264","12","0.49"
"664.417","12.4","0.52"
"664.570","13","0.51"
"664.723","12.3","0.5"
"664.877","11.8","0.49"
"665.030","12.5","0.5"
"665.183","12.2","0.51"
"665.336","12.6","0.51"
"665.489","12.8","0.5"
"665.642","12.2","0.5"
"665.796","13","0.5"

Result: 0.07 mag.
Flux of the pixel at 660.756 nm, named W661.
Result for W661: 12.7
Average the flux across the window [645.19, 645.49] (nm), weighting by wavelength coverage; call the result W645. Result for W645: 12.8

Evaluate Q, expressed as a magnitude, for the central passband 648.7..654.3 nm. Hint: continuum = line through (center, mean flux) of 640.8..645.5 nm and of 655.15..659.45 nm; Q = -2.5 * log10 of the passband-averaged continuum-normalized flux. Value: -0.01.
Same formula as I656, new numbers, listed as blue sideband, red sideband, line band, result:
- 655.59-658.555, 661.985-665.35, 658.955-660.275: -0.04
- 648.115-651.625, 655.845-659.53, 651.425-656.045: -0.02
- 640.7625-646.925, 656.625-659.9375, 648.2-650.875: 0.02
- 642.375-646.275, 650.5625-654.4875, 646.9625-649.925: 0.02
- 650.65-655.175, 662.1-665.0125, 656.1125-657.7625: 0.04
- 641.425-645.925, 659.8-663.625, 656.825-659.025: -0.01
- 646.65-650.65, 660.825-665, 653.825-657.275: 0.02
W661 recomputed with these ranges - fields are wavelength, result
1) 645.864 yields 12.7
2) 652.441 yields 13.4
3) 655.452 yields 12.9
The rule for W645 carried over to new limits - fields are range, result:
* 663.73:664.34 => 12.4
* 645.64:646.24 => 12.6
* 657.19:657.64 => 12.7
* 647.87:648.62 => 12.8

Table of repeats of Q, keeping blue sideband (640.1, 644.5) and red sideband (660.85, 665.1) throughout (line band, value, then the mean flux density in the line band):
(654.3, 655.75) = 0.00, 12.6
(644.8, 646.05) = 0.03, 12.4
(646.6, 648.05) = -0.01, 12.9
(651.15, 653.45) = -0.02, 12.9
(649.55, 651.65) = 0.01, 12.5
